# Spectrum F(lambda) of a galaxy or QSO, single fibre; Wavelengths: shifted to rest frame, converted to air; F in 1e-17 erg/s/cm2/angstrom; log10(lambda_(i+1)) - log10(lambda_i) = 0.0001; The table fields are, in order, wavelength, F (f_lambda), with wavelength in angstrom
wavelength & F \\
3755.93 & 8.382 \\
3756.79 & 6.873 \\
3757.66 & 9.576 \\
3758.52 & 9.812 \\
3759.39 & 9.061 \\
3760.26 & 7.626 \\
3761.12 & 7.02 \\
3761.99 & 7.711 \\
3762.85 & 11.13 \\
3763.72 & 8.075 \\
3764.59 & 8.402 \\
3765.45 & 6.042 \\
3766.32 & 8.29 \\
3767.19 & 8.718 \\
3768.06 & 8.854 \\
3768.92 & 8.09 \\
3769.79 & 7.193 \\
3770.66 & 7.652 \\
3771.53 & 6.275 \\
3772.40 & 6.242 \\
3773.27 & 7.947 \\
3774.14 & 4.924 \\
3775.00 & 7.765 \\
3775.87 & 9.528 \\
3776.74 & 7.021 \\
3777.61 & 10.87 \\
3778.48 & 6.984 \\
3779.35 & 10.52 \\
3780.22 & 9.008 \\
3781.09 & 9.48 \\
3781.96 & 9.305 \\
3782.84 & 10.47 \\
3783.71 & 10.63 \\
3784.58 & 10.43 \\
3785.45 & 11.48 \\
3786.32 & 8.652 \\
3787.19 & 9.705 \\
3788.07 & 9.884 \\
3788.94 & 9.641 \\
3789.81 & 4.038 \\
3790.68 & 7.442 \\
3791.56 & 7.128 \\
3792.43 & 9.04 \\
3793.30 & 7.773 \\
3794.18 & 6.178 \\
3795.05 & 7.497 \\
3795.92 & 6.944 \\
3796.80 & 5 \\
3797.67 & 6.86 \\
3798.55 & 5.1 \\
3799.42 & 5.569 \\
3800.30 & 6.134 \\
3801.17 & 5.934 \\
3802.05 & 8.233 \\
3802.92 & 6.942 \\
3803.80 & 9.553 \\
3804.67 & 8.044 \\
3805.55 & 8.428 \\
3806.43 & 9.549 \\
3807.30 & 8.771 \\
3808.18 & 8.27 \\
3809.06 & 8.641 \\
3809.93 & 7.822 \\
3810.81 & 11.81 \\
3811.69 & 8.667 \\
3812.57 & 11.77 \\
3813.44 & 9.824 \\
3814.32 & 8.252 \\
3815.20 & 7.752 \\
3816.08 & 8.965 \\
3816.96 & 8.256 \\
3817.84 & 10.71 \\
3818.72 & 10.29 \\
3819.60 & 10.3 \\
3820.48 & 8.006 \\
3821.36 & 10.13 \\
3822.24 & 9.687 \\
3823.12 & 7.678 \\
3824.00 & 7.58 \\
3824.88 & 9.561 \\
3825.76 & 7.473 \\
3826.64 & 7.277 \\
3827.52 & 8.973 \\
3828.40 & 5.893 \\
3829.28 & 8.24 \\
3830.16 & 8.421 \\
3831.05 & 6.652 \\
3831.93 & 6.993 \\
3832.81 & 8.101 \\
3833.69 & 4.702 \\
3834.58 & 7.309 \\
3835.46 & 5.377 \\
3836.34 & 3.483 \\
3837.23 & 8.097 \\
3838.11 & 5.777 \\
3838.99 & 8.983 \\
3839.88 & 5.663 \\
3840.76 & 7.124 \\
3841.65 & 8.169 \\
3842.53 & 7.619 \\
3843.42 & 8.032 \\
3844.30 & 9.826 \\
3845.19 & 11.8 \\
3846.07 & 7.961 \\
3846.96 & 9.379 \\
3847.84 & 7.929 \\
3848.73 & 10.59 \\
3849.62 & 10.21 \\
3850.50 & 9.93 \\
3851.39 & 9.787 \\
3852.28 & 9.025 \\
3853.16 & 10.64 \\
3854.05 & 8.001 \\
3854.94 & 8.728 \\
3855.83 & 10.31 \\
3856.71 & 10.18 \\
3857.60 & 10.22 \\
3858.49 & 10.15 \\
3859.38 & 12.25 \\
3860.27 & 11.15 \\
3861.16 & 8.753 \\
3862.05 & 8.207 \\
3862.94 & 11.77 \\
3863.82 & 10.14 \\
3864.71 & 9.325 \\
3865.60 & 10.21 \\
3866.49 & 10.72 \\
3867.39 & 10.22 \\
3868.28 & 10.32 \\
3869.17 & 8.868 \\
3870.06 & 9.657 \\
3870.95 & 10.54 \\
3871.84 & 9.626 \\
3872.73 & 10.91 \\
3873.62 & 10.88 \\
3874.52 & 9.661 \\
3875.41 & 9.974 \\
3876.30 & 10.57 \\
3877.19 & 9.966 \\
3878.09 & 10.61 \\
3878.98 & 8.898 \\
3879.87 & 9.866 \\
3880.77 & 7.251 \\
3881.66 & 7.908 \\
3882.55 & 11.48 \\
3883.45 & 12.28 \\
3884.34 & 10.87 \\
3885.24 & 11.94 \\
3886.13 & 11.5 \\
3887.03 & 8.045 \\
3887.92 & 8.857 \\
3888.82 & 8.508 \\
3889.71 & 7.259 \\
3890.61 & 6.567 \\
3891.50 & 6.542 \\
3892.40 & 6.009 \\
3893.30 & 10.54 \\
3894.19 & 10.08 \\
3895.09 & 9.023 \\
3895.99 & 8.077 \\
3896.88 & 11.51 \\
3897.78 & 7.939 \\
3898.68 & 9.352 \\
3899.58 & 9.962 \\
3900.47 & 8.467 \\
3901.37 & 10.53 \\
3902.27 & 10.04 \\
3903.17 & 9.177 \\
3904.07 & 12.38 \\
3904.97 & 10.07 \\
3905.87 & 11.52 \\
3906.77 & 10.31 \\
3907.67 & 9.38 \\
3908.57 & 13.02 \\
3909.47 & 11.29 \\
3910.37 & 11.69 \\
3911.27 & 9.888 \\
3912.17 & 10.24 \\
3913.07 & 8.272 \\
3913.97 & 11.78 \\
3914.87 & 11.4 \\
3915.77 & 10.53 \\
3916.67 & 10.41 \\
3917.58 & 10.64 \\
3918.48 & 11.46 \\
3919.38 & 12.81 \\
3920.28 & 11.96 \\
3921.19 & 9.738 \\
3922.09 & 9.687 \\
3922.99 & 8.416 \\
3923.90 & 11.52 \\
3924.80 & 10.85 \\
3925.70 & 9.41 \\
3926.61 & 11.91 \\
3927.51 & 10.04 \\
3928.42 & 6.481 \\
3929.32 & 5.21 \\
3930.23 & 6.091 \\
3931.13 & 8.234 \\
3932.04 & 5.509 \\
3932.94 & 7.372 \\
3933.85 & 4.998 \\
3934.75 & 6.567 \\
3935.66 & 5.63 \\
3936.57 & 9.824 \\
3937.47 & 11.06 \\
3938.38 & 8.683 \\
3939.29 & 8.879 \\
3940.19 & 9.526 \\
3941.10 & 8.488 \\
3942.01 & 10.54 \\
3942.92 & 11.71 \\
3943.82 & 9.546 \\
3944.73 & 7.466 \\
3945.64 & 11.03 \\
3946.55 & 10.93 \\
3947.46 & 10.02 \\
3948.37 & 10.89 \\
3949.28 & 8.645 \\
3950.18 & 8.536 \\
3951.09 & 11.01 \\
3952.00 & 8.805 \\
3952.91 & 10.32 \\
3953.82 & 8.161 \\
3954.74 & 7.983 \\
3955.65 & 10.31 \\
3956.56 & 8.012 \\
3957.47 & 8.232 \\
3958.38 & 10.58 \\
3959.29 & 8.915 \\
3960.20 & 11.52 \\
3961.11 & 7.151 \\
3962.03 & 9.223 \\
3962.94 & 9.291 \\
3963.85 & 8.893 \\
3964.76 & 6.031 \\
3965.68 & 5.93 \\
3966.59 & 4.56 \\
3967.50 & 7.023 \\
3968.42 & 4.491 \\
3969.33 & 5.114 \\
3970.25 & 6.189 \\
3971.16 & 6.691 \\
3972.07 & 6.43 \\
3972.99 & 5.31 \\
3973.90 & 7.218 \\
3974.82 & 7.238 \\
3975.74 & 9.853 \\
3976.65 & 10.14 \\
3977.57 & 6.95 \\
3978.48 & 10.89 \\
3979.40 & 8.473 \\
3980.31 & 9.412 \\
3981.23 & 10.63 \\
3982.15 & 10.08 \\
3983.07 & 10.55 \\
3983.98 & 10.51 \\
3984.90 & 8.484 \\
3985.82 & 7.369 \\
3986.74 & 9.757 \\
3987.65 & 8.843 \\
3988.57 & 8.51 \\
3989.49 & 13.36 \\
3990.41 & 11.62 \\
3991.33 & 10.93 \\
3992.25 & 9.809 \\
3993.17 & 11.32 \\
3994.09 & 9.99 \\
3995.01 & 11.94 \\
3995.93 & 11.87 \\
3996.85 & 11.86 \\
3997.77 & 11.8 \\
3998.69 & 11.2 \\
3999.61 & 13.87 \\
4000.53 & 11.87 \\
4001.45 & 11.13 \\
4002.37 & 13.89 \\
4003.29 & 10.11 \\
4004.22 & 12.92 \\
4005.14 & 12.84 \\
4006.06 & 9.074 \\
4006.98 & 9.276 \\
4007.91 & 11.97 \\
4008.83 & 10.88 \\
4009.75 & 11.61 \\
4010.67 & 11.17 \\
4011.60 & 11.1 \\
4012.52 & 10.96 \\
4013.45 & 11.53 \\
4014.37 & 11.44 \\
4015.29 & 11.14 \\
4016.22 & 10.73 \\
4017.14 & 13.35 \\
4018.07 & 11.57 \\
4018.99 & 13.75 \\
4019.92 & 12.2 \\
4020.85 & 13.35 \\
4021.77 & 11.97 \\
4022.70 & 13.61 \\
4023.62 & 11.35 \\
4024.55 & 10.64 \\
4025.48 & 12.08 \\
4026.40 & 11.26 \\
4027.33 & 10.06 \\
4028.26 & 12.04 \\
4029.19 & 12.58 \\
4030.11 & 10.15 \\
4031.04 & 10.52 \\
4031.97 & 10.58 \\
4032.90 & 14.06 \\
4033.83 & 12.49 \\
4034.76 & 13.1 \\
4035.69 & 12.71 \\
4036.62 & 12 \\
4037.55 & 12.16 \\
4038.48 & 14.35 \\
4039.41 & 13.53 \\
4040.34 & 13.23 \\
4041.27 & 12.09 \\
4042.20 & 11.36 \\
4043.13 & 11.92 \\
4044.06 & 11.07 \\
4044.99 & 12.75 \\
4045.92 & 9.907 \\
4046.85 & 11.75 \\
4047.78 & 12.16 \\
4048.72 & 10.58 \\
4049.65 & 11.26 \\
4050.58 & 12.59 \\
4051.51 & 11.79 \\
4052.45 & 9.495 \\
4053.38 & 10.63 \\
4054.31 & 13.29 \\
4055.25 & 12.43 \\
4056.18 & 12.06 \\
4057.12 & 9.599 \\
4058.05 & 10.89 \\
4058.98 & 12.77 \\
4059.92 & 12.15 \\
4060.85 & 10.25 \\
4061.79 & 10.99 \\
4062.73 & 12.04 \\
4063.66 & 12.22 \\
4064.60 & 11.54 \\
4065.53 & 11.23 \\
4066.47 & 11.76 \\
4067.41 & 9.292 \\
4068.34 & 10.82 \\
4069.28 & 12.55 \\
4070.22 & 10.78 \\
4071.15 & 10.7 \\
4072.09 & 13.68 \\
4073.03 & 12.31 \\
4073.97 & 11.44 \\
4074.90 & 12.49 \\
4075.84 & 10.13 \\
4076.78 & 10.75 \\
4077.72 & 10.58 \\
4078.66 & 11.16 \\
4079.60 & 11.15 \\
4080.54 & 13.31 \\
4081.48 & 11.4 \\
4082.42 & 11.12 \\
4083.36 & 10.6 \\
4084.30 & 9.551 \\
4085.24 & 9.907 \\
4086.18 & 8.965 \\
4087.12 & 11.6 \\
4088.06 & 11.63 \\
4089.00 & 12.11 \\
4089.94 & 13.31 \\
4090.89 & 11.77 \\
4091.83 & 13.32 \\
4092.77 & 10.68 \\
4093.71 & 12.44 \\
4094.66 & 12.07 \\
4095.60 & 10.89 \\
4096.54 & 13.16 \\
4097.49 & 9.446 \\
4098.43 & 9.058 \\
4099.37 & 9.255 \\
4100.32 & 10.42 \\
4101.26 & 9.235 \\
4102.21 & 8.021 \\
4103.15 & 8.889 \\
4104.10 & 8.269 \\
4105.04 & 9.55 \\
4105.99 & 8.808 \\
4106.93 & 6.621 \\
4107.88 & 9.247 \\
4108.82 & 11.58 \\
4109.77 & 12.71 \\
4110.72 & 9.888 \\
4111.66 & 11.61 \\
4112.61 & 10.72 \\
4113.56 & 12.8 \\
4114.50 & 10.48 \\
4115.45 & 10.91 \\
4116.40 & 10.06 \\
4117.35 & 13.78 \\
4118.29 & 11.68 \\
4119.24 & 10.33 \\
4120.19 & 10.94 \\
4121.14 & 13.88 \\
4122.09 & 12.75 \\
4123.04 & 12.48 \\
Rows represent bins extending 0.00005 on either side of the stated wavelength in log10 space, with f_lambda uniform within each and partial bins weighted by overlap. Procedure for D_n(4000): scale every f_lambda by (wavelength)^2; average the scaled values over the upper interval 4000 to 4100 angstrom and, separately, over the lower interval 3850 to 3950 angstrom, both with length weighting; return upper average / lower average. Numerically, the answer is 1.3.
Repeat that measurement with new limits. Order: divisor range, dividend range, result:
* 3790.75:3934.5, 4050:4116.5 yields 1.36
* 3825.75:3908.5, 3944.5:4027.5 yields 1.16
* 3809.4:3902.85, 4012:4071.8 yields 1.42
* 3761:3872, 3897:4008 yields 1.20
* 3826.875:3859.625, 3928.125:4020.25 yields 1.21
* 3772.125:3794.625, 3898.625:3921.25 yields 1.33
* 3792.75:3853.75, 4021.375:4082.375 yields 1.61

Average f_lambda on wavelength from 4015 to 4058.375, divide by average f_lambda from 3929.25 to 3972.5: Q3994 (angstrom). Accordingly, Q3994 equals 1.43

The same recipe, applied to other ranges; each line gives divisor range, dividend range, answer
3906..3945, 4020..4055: 1.25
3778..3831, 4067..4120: 1.29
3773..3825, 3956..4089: 1.27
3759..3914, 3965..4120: 1.22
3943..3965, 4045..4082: 1.23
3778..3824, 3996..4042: 1.40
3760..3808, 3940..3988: 1.08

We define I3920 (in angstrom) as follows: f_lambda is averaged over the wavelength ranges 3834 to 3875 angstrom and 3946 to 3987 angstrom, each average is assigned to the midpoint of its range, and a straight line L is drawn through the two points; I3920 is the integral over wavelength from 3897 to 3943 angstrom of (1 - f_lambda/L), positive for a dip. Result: -4.3 angstrom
